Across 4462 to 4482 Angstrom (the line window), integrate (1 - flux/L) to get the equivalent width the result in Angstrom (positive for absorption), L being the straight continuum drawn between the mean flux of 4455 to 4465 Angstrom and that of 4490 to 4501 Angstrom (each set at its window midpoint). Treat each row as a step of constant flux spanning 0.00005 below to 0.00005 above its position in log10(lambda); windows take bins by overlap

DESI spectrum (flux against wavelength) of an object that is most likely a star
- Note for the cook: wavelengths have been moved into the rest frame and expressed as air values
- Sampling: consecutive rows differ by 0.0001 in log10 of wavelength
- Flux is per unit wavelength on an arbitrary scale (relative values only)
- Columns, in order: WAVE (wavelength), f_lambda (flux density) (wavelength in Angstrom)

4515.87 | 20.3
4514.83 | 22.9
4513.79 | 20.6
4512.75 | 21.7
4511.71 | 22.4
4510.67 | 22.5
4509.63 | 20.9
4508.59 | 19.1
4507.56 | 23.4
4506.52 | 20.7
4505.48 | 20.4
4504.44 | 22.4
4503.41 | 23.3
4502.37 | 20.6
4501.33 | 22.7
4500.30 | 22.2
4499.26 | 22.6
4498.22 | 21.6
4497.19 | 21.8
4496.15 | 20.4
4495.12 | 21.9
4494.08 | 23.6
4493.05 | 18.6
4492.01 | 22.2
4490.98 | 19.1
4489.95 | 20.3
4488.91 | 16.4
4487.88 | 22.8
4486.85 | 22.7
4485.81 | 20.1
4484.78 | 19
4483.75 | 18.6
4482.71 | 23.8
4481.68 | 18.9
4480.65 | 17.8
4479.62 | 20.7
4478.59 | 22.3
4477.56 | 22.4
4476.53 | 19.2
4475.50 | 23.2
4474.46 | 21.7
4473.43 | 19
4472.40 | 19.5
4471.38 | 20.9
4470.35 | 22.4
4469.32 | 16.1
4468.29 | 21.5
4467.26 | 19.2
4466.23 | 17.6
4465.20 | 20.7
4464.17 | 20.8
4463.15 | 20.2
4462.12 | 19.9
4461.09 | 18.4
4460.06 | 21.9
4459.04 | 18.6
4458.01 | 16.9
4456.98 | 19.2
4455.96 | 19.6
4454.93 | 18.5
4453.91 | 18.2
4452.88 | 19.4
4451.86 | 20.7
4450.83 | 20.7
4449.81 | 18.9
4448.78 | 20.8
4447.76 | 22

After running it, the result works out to -0.1 Angstrom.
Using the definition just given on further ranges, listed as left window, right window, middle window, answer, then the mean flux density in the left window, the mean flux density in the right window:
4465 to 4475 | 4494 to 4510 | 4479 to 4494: 0.4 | 19.8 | 21.7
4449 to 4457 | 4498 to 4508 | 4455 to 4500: 0.8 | 19.5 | 22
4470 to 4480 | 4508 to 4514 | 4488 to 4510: 0.0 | 21.1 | 21.3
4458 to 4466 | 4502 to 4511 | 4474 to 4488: -0.3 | 19.8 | 21.5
